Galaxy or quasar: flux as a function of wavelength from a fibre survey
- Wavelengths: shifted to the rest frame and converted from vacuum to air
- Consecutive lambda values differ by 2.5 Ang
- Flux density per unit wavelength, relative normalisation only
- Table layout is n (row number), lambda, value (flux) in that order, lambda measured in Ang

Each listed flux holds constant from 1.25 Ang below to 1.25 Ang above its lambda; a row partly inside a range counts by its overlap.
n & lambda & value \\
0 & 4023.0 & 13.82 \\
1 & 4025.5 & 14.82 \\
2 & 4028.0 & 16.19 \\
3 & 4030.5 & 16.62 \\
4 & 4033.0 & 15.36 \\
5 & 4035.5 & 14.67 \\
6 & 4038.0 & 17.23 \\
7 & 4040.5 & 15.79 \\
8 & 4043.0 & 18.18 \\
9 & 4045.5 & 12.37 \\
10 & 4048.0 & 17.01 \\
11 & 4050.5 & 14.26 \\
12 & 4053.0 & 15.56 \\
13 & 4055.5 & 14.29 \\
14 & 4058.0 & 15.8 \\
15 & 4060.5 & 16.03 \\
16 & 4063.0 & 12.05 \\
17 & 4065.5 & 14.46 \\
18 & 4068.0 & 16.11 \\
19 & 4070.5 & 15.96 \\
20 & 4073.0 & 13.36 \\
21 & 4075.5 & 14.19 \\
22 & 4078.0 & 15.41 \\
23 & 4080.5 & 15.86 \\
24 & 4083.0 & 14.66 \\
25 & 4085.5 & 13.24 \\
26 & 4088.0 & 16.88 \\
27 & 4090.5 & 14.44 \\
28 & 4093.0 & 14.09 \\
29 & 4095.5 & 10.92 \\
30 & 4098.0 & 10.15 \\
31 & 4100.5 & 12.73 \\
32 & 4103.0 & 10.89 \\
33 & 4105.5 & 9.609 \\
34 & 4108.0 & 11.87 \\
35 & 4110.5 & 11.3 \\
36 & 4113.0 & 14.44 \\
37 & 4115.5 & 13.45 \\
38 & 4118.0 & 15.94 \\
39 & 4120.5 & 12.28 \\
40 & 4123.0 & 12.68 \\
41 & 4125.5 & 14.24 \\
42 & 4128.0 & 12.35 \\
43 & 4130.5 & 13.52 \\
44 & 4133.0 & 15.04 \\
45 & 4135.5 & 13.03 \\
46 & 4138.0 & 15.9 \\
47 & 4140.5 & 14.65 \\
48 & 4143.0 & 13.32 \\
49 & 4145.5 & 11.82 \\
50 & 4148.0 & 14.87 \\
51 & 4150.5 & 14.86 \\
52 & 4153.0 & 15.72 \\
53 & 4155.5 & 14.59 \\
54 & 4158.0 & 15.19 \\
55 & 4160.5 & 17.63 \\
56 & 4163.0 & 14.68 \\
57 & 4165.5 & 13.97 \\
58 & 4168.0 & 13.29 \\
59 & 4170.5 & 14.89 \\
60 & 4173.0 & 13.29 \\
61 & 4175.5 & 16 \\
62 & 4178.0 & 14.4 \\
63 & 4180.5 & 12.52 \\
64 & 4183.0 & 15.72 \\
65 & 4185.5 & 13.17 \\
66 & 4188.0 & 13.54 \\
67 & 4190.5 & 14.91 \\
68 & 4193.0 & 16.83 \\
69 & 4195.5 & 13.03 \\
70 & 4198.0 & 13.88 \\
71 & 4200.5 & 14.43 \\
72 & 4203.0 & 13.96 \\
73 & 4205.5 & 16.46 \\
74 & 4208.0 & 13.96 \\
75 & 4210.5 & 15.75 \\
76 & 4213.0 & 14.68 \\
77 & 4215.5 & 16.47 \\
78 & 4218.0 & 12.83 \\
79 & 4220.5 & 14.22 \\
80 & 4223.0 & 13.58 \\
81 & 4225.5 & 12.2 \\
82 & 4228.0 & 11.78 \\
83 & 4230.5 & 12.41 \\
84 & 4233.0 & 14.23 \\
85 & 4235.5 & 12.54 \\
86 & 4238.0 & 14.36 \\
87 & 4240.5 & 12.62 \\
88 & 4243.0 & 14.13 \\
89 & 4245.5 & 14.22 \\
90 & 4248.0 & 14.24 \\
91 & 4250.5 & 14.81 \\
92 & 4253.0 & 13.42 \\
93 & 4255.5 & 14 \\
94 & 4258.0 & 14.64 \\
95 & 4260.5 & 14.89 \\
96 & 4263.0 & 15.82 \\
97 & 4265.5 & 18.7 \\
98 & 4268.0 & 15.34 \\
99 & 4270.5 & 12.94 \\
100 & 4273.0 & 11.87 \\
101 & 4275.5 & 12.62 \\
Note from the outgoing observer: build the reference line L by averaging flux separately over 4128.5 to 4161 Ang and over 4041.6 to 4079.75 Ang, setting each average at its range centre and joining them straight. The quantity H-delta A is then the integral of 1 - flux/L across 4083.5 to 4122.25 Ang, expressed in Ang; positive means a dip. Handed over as 5.02 Ang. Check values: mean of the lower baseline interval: 15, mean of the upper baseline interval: 14.5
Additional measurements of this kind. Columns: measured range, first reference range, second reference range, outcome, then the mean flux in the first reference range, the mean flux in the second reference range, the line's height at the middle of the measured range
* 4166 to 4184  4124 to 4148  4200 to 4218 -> 0.2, 13.8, 15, 14.4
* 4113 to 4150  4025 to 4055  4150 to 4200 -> 2.7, 15.7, 14.6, 14.9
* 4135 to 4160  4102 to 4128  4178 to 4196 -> -2.1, 12.7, 14.3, 13.4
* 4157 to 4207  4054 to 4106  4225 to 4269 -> -1.8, 13.9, 14.2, 14.1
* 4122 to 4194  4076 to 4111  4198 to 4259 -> -4.5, 13.1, 14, 13.5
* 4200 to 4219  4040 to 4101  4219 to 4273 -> -1.0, 14.6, 14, 14.1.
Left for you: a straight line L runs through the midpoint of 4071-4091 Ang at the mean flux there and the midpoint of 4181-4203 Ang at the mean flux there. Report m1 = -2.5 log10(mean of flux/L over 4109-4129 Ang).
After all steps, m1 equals 0.10 mag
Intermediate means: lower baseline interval 14.8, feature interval 13.3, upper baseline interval 14.3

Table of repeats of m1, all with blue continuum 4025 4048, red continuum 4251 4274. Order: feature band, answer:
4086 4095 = 0.06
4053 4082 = 0.05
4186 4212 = 0.03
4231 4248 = 0.08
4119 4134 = 0.15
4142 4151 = 0.12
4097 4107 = 0.38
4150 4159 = 0.01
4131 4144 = 0.07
